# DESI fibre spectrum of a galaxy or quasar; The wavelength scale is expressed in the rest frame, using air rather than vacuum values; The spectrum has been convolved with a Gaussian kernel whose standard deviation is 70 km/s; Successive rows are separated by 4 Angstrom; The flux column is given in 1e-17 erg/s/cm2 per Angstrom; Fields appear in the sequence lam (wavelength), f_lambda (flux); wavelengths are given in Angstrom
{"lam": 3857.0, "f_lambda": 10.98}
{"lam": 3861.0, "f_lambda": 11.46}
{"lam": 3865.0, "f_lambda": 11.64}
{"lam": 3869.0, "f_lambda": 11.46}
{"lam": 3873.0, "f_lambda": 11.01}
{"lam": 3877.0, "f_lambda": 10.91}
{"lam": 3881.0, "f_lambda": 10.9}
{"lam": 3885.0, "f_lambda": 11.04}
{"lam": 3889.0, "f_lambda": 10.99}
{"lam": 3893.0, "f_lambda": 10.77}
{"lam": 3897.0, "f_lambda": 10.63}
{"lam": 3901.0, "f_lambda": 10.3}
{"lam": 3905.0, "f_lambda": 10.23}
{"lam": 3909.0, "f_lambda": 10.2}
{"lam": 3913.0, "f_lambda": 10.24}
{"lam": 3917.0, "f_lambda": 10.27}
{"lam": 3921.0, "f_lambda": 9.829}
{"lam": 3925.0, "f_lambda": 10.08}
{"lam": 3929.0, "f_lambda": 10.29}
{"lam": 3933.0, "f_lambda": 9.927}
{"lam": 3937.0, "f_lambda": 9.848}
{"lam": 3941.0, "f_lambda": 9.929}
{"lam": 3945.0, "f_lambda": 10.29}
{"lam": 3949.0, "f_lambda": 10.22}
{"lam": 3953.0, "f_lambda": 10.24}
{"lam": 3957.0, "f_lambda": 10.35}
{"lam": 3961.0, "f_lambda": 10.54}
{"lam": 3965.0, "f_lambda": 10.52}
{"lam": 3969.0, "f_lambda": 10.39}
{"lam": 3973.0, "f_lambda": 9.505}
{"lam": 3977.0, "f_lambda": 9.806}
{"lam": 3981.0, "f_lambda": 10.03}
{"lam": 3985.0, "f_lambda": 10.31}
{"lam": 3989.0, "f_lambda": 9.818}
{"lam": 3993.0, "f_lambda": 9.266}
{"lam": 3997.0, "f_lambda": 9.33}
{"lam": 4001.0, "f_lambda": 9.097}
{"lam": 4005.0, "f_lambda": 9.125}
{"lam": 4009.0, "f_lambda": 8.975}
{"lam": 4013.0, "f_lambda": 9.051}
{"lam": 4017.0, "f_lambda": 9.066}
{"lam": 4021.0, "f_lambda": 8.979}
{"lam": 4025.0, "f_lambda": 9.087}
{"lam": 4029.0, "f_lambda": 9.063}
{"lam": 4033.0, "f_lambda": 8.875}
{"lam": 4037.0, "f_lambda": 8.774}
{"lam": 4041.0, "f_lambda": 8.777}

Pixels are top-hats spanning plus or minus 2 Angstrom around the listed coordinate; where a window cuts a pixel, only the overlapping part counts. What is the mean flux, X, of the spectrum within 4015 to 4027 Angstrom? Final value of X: 9.04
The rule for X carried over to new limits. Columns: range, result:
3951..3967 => 10.4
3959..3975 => 10.2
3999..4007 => 9.11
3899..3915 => 10.2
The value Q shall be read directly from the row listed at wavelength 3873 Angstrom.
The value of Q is 11.01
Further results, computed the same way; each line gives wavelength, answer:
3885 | 11.04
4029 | 9.063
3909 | 10.2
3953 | 10.24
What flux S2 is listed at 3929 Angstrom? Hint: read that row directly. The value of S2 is 10.29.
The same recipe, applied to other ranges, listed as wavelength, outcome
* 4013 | 9.051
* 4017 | 9.066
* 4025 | 9.087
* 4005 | 9.125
